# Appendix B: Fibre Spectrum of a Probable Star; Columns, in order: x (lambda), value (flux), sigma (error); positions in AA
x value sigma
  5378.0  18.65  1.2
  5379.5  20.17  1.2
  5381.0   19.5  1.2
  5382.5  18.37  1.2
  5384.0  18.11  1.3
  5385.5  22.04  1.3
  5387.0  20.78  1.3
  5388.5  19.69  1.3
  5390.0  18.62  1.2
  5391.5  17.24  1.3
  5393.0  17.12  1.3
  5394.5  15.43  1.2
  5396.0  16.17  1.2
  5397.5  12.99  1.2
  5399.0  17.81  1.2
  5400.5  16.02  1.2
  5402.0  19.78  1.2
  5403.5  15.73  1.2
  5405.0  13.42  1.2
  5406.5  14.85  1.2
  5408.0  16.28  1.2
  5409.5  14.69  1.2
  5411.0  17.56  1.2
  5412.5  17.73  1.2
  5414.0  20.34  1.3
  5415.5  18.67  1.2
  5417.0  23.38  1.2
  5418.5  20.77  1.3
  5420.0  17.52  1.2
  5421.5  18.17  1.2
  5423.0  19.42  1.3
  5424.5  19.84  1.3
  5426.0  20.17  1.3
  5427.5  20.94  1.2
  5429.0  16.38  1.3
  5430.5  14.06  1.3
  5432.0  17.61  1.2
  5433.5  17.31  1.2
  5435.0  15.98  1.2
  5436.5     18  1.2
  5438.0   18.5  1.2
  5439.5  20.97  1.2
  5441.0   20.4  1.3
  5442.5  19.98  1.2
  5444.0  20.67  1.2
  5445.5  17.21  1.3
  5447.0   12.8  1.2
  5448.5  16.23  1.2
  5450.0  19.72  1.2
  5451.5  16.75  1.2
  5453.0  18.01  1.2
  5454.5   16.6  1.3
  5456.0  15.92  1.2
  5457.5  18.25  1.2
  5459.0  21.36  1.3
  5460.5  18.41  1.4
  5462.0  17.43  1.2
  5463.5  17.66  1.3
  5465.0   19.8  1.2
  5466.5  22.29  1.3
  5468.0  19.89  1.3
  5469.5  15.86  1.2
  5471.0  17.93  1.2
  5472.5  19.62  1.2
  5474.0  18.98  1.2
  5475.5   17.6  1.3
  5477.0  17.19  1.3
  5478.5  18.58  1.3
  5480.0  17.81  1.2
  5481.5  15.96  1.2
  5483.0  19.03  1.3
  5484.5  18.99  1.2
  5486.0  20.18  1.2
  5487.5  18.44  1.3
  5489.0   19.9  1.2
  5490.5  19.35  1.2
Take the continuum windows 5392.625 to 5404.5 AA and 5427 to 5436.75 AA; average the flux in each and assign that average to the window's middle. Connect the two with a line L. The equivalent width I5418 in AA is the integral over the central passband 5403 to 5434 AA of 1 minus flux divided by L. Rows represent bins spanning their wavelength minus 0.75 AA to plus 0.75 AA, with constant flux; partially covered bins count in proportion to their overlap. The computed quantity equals -2.1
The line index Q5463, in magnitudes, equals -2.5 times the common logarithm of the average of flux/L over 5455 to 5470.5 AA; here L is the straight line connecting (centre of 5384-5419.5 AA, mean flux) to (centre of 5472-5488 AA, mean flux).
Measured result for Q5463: -0.024 mag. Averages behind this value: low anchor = 17.7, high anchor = 18.4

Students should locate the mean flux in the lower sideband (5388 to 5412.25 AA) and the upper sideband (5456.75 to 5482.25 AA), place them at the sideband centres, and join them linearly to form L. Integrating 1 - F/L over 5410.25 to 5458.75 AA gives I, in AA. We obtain -2.5 AA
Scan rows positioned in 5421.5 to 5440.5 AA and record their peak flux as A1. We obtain 20.97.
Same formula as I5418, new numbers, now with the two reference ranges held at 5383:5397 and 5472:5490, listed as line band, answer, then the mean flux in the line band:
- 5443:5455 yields 0.7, 17.3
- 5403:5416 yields 1.2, 16.6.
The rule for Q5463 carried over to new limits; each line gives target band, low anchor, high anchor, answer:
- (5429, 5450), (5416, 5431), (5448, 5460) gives 0.05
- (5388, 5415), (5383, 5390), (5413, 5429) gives 0.18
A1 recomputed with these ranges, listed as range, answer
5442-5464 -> 21.36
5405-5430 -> 23.38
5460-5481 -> 22.29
